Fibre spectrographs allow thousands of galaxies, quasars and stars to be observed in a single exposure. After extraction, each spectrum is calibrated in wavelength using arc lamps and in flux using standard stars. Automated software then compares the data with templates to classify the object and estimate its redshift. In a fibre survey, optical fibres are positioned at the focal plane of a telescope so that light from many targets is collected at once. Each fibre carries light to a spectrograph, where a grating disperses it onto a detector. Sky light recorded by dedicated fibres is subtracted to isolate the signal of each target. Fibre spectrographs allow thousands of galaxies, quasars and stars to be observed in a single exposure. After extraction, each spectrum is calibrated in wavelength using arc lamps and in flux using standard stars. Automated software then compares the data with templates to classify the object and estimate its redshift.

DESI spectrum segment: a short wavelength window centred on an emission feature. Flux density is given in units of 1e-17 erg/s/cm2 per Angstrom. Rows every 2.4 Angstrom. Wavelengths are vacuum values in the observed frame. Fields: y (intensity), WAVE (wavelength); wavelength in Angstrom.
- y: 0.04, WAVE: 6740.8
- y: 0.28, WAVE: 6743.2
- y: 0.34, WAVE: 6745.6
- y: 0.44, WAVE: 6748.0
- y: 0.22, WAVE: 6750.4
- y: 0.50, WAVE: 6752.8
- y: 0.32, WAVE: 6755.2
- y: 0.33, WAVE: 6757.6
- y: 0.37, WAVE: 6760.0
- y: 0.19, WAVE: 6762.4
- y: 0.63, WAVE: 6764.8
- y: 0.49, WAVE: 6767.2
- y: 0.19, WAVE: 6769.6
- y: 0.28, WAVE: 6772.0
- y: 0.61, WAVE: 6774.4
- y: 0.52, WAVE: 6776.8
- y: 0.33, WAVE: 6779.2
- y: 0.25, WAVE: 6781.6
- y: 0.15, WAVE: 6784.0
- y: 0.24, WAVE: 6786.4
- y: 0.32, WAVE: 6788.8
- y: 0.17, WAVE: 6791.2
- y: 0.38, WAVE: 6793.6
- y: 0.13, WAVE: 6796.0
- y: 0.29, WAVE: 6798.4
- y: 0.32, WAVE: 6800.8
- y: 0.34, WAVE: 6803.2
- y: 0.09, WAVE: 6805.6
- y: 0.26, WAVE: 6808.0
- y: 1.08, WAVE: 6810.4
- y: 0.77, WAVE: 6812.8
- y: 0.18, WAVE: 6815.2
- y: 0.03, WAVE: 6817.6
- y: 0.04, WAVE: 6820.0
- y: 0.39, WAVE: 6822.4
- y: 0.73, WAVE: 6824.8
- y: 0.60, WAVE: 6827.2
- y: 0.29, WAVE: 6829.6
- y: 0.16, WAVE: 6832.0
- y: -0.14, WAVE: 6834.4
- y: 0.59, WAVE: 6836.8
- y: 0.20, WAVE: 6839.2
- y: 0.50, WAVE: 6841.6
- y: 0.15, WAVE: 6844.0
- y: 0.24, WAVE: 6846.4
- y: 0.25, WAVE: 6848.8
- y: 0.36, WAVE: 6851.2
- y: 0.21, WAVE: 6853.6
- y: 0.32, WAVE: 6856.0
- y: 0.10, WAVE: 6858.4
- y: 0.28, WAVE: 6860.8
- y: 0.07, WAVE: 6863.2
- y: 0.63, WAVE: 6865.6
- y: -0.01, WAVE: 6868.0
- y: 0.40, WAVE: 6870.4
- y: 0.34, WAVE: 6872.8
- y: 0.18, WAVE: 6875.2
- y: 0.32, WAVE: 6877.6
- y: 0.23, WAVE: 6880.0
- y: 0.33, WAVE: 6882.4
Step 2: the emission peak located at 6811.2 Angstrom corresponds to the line [S II] 6716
